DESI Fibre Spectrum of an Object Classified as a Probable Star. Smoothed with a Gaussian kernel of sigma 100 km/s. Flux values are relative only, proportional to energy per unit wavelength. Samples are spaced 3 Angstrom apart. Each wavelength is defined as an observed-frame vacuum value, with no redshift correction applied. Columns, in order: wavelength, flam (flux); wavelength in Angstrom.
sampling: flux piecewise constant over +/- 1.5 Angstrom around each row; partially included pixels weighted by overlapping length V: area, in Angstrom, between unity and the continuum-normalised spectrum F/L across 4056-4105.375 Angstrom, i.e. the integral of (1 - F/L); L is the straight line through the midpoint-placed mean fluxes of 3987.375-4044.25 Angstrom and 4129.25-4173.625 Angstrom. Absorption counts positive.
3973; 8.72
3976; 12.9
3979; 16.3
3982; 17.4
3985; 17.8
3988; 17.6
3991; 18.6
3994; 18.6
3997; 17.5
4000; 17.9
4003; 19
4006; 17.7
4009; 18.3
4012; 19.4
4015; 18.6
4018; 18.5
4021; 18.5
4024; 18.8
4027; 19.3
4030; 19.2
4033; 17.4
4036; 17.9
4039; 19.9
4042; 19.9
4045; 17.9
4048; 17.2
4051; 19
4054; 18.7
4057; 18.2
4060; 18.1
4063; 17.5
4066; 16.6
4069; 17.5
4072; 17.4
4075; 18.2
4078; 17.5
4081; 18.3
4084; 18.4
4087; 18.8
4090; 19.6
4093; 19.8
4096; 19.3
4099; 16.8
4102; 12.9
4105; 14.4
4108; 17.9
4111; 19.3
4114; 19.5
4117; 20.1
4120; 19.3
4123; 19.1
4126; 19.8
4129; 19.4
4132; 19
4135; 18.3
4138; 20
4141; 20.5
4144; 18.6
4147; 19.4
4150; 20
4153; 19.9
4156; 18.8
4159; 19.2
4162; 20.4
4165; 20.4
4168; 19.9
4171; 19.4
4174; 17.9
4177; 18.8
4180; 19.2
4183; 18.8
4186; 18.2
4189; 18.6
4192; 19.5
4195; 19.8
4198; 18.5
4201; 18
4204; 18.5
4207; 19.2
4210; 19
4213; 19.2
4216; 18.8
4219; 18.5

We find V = 3.5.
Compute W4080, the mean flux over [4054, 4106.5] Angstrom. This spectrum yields 17.6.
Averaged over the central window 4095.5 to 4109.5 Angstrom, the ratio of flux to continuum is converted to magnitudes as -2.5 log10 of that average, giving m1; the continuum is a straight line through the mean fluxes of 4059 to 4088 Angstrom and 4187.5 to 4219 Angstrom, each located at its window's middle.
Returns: 0.13 mag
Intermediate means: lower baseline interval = 17.8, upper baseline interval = 18.9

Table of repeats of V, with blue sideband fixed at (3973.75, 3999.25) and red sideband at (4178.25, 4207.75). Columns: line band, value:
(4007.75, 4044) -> -3.28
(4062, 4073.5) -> 0.26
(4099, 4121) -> 0.62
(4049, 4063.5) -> -0.66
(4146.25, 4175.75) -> -1.61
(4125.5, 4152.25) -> -1.66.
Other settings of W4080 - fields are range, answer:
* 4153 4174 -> 19.6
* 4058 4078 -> 17.6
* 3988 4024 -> 18.4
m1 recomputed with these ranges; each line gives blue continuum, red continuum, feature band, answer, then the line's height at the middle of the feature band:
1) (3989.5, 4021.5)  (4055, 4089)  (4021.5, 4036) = -0.02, 18.2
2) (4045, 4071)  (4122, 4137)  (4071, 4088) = 0.01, 18.2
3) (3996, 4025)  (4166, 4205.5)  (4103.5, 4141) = -0.01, 18.7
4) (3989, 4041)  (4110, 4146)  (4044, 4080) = 0.06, 18.9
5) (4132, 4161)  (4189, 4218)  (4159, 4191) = 0.00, 19.2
